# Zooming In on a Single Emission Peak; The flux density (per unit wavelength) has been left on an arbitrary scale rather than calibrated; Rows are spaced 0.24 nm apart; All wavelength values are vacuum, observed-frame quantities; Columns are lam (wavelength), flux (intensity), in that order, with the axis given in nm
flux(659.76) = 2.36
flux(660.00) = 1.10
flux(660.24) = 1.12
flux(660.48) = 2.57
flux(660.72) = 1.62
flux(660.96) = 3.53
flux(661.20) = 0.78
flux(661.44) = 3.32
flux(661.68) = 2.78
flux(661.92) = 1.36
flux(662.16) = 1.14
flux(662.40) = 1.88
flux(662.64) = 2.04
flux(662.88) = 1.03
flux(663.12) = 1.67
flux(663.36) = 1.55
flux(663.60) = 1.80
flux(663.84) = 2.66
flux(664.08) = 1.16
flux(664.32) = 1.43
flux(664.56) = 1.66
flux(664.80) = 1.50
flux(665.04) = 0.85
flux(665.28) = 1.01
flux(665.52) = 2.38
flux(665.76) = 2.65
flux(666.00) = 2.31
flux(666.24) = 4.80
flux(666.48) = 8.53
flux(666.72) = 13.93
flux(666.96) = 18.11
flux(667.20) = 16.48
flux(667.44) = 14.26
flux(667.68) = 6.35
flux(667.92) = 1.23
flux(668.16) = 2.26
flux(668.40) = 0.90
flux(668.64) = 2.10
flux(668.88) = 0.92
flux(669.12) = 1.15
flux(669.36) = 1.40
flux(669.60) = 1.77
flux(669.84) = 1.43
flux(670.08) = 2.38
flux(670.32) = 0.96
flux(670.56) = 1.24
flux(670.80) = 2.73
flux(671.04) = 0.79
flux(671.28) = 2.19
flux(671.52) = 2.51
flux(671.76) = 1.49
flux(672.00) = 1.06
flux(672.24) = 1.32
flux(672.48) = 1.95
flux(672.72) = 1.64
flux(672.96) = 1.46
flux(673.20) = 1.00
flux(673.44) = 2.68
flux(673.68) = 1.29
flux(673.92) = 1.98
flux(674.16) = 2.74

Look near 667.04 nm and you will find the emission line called [O II] 3727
